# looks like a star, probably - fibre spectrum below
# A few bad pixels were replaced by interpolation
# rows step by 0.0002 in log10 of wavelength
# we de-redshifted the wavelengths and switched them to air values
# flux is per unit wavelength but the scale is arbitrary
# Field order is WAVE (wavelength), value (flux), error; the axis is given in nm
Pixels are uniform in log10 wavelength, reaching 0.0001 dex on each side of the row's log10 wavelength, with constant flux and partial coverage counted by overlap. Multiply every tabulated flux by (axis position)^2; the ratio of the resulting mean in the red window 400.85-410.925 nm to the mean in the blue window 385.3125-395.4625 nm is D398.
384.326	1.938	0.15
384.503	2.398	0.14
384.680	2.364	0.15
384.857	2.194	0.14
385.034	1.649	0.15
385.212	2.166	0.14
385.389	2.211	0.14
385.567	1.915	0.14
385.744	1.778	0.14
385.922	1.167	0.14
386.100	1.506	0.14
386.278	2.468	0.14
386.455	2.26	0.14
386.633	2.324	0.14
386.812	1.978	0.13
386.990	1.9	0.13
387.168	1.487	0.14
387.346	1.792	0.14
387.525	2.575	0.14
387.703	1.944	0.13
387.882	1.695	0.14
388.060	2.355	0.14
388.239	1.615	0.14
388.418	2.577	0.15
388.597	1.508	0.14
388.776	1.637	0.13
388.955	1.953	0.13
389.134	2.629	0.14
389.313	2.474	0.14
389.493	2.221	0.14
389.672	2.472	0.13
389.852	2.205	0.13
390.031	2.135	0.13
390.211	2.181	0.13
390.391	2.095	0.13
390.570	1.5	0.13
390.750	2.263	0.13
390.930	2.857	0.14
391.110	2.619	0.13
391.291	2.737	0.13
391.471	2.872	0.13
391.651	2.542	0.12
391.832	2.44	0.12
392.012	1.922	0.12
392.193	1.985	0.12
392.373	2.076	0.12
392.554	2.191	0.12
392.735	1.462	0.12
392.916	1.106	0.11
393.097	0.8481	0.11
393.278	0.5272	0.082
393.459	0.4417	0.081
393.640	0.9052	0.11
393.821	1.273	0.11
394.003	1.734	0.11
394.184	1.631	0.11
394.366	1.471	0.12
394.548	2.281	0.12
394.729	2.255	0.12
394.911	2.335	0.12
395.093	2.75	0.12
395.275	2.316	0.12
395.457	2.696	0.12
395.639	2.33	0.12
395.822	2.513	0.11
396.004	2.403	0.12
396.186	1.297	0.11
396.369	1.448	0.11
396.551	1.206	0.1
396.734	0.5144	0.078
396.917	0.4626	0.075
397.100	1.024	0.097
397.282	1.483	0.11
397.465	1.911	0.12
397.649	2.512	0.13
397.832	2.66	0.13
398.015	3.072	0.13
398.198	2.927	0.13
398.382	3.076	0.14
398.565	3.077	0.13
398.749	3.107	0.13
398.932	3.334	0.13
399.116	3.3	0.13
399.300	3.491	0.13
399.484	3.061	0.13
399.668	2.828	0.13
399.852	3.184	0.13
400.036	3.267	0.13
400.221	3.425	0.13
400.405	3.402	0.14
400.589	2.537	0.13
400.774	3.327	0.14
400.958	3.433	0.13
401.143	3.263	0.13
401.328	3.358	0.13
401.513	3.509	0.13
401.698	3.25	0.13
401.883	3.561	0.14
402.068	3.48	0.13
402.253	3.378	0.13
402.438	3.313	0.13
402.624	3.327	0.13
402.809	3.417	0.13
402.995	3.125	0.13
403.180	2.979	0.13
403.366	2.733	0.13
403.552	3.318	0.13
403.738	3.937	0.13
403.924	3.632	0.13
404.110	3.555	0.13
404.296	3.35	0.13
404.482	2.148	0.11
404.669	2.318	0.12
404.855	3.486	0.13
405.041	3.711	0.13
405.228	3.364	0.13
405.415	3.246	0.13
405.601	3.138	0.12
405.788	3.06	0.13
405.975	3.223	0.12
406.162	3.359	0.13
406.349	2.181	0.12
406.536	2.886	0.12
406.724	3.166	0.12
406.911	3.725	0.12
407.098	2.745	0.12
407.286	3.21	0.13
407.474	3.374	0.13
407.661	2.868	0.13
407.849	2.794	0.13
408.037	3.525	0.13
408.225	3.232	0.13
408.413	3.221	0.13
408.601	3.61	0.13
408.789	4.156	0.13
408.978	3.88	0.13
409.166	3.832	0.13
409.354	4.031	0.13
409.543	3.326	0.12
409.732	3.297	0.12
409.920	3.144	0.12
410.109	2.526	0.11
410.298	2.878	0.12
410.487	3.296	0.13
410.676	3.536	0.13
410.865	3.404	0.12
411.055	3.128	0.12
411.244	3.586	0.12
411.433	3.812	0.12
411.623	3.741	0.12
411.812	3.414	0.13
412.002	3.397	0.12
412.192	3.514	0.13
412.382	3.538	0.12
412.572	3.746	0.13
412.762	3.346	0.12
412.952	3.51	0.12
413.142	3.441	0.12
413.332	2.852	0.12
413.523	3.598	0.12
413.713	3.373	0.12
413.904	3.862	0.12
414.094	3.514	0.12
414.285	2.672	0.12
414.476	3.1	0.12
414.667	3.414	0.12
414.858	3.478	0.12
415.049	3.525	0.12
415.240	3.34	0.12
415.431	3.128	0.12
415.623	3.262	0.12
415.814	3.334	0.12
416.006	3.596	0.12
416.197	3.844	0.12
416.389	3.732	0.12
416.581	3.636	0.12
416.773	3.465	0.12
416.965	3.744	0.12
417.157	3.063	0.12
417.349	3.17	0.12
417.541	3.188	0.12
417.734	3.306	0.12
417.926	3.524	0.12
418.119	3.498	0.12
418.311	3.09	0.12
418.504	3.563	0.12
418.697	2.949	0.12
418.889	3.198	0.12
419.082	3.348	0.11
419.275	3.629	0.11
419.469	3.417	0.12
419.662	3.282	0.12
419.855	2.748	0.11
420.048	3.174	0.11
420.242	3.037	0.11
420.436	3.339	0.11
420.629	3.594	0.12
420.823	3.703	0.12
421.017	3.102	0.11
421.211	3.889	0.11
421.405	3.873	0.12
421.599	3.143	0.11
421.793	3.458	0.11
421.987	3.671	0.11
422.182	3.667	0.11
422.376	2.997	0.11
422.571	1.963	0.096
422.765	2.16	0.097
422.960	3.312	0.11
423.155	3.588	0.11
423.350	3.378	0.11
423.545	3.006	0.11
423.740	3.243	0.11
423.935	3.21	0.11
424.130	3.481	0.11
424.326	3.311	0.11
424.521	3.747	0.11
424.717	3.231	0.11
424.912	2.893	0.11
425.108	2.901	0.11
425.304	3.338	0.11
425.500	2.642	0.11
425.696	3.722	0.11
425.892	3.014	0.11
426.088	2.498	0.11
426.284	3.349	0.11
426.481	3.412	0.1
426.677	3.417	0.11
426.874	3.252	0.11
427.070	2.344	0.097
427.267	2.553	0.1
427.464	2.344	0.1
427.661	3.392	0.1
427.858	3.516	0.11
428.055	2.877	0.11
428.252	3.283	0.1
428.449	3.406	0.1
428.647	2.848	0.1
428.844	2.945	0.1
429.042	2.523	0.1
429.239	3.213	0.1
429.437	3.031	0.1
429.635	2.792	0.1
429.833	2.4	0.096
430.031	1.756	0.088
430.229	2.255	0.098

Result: 1.8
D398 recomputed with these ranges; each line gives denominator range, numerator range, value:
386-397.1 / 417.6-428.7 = 1.95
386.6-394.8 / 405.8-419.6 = 1.93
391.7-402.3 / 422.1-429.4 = 1.50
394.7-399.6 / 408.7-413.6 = 1.59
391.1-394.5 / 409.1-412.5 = 2.18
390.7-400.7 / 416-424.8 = 1.69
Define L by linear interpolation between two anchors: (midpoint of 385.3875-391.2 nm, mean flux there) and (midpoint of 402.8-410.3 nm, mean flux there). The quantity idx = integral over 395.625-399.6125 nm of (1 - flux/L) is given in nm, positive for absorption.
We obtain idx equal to 0.59 nm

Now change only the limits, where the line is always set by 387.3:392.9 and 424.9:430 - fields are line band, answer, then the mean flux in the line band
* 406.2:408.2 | -0.411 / 3.06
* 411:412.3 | -0.438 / 3.53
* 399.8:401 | -0.415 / 3.22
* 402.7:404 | -0.448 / 3.3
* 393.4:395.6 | 0.382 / 1.87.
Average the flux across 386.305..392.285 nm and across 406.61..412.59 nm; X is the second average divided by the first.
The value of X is 1.56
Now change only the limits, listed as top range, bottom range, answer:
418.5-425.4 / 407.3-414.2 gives 0.95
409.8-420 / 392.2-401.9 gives 1.46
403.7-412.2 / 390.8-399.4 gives 1.59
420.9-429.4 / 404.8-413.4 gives 0.94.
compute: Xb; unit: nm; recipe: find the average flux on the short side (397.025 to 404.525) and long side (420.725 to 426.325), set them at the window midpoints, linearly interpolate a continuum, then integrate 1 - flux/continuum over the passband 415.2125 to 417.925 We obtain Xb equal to -0.20 nm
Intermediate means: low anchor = 3.09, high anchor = 3.22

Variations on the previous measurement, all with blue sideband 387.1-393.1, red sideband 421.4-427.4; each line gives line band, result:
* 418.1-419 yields -0.08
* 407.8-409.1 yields -0.42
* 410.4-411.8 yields -0.39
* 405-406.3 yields -0.34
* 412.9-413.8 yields -0.17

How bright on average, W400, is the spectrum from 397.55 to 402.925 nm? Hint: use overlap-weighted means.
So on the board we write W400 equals 3.2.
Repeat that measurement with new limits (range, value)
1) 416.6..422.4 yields 3.37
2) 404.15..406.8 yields 3.05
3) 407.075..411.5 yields 3.36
